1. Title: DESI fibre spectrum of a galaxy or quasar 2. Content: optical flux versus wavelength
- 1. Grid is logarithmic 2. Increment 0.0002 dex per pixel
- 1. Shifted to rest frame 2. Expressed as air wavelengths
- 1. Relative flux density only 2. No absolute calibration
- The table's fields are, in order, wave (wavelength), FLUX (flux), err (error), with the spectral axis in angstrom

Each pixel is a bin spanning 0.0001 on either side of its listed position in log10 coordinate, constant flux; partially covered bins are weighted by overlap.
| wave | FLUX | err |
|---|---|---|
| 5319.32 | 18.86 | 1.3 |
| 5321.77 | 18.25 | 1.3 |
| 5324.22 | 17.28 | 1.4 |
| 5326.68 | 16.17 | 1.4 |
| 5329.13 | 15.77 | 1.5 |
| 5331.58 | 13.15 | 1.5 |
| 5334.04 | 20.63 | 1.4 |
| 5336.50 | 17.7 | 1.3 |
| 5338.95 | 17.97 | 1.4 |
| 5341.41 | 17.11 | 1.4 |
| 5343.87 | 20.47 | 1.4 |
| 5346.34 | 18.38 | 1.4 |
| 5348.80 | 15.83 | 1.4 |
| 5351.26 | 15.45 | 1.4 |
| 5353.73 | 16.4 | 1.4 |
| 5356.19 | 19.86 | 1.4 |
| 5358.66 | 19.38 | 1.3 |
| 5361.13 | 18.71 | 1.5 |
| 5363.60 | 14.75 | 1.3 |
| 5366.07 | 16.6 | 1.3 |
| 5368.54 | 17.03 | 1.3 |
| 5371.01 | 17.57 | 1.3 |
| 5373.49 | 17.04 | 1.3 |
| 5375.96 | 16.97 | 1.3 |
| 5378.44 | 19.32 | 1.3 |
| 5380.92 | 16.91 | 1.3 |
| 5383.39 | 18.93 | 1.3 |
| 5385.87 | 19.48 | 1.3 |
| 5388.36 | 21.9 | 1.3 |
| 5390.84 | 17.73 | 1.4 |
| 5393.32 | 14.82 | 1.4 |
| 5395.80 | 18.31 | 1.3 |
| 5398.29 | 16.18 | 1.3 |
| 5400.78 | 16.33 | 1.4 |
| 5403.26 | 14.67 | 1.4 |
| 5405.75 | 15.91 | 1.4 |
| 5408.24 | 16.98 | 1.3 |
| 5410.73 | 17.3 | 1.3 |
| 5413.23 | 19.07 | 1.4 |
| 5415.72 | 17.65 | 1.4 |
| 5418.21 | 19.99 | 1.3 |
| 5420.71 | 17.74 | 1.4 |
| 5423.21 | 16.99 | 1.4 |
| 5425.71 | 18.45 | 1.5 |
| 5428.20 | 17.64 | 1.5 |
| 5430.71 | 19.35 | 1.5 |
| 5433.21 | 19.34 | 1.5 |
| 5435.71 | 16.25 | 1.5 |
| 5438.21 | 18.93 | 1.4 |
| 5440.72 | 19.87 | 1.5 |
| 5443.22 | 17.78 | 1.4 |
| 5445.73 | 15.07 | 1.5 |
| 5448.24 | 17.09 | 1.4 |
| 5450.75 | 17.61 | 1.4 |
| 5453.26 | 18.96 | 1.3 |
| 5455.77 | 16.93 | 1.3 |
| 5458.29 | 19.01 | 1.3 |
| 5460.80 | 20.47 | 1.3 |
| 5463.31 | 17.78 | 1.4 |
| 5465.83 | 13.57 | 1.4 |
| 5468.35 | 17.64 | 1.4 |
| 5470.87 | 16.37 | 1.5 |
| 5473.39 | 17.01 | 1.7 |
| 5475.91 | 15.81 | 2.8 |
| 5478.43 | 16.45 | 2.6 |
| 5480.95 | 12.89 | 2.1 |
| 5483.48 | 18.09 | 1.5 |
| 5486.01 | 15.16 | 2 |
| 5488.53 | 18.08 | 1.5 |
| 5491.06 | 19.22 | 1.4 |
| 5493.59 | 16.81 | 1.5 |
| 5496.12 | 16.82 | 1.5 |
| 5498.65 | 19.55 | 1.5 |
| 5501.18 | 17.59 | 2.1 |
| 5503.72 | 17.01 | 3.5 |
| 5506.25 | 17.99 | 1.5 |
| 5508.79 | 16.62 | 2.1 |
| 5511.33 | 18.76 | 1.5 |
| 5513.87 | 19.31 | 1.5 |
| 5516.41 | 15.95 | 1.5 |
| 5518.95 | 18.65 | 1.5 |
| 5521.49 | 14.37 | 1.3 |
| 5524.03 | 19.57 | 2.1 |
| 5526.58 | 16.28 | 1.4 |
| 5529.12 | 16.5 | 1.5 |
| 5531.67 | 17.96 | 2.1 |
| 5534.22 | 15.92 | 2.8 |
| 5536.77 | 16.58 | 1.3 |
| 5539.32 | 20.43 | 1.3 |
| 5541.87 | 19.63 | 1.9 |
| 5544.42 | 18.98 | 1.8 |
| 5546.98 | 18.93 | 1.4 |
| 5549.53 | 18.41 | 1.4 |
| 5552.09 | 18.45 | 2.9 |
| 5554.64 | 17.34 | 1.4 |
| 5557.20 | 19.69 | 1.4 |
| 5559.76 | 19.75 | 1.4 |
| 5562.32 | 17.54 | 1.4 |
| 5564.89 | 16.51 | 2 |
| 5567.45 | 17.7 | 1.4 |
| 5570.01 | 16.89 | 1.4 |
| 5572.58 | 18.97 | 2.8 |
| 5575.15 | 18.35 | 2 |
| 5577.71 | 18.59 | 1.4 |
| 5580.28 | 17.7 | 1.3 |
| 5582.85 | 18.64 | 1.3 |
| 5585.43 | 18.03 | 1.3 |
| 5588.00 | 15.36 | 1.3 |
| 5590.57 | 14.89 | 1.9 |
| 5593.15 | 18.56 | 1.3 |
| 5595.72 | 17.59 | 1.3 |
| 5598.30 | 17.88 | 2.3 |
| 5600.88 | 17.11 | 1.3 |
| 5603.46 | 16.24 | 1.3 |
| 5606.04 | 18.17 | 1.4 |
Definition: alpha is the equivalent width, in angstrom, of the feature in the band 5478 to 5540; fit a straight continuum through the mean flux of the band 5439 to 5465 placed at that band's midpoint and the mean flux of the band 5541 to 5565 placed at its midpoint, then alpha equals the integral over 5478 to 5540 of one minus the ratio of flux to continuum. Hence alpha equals 3.6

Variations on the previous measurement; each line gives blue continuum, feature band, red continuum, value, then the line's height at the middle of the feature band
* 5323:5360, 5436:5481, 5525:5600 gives 1.0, 17.7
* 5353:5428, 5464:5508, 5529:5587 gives 2.7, 17.9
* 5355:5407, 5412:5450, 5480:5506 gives -1.5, 17.4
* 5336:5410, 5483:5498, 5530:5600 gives 0.3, 17.8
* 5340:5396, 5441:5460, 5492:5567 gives 0.1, 17.8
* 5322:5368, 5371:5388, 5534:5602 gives -0.8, 17.4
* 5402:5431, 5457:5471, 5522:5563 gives 0.2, 17.8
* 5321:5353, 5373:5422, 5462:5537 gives -1.5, 17.1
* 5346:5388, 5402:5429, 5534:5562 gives 0.6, 17.9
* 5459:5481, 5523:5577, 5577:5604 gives -3.1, 17.1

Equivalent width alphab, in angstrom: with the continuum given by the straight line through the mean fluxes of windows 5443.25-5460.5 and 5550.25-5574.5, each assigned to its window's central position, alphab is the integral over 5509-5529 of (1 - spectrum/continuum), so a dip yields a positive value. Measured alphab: 0.53 angstrom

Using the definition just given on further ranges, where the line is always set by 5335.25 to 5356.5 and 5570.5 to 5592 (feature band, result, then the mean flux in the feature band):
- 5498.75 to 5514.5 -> -0.35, 17.9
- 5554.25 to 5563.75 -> -0.61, 18.6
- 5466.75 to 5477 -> 0.55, 16.6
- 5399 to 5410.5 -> 0.97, 16.1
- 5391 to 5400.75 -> 0.56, 16.6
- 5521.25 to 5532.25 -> 0.28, 17.1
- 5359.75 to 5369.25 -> 0.43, 16.8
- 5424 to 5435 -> -0.58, 18.5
